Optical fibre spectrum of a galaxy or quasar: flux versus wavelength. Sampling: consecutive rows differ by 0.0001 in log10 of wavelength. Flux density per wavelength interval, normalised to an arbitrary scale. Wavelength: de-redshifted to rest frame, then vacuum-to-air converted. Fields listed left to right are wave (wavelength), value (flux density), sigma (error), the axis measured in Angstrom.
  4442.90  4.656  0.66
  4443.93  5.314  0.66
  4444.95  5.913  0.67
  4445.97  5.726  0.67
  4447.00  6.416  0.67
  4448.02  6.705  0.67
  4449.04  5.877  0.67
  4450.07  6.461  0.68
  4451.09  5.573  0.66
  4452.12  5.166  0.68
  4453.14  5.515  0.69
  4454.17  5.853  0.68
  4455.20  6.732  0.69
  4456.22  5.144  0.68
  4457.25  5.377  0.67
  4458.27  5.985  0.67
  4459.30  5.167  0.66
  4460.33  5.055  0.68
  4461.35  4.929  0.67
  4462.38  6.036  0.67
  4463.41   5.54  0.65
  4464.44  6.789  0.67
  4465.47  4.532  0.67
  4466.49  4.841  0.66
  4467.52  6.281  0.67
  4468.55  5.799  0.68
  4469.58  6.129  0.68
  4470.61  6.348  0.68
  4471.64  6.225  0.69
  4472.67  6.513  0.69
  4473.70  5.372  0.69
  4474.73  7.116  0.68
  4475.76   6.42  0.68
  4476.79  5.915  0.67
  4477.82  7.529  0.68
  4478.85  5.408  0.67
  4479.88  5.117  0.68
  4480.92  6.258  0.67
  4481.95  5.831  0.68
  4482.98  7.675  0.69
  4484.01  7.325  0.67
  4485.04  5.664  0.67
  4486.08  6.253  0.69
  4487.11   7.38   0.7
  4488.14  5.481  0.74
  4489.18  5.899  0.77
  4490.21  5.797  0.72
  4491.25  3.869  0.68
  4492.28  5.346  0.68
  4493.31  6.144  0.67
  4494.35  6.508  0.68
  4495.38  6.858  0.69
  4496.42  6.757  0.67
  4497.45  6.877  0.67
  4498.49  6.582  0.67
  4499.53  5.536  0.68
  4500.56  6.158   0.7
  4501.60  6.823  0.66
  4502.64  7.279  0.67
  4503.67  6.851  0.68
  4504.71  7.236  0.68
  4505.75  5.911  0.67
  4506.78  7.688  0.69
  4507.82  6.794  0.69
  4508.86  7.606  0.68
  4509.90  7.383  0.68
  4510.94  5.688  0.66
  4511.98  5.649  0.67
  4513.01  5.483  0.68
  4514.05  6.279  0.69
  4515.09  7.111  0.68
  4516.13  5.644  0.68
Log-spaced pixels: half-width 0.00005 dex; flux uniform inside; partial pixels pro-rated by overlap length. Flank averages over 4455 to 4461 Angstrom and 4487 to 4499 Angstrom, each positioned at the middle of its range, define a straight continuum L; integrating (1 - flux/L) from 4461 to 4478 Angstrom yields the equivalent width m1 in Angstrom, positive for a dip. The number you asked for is -0.9 Angstrom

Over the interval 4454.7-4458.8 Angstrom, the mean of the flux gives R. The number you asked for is 5.81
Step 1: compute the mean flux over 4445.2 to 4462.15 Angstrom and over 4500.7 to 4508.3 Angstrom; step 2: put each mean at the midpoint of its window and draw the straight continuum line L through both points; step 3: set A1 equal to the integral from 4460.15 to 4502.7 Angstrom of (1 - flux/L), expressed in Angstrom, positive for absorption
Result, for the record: 1.8 Angstrom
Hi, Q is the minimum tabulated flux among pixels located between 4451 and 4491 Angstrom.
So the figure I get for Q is 4.532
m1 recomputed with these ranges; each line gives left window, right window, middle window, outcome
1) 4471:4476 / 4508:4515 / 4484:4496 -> 0.7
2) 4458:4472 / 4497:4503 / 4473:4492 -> -0.1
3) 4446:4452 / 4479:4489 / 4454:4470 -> 1.4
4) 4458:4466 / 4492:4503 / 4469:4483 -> -0.9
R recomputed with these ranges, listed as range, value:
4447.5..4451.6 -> 6.17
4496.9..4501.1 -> 6.29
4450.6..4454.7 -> 5.52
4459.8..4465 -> 5.65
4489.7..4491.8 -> 4.83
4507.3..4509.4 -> 7.19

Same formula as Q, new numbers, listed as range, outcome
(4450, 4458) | 5.144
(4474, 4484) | 5.117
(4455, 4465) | 4.929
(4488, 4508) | 3.869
